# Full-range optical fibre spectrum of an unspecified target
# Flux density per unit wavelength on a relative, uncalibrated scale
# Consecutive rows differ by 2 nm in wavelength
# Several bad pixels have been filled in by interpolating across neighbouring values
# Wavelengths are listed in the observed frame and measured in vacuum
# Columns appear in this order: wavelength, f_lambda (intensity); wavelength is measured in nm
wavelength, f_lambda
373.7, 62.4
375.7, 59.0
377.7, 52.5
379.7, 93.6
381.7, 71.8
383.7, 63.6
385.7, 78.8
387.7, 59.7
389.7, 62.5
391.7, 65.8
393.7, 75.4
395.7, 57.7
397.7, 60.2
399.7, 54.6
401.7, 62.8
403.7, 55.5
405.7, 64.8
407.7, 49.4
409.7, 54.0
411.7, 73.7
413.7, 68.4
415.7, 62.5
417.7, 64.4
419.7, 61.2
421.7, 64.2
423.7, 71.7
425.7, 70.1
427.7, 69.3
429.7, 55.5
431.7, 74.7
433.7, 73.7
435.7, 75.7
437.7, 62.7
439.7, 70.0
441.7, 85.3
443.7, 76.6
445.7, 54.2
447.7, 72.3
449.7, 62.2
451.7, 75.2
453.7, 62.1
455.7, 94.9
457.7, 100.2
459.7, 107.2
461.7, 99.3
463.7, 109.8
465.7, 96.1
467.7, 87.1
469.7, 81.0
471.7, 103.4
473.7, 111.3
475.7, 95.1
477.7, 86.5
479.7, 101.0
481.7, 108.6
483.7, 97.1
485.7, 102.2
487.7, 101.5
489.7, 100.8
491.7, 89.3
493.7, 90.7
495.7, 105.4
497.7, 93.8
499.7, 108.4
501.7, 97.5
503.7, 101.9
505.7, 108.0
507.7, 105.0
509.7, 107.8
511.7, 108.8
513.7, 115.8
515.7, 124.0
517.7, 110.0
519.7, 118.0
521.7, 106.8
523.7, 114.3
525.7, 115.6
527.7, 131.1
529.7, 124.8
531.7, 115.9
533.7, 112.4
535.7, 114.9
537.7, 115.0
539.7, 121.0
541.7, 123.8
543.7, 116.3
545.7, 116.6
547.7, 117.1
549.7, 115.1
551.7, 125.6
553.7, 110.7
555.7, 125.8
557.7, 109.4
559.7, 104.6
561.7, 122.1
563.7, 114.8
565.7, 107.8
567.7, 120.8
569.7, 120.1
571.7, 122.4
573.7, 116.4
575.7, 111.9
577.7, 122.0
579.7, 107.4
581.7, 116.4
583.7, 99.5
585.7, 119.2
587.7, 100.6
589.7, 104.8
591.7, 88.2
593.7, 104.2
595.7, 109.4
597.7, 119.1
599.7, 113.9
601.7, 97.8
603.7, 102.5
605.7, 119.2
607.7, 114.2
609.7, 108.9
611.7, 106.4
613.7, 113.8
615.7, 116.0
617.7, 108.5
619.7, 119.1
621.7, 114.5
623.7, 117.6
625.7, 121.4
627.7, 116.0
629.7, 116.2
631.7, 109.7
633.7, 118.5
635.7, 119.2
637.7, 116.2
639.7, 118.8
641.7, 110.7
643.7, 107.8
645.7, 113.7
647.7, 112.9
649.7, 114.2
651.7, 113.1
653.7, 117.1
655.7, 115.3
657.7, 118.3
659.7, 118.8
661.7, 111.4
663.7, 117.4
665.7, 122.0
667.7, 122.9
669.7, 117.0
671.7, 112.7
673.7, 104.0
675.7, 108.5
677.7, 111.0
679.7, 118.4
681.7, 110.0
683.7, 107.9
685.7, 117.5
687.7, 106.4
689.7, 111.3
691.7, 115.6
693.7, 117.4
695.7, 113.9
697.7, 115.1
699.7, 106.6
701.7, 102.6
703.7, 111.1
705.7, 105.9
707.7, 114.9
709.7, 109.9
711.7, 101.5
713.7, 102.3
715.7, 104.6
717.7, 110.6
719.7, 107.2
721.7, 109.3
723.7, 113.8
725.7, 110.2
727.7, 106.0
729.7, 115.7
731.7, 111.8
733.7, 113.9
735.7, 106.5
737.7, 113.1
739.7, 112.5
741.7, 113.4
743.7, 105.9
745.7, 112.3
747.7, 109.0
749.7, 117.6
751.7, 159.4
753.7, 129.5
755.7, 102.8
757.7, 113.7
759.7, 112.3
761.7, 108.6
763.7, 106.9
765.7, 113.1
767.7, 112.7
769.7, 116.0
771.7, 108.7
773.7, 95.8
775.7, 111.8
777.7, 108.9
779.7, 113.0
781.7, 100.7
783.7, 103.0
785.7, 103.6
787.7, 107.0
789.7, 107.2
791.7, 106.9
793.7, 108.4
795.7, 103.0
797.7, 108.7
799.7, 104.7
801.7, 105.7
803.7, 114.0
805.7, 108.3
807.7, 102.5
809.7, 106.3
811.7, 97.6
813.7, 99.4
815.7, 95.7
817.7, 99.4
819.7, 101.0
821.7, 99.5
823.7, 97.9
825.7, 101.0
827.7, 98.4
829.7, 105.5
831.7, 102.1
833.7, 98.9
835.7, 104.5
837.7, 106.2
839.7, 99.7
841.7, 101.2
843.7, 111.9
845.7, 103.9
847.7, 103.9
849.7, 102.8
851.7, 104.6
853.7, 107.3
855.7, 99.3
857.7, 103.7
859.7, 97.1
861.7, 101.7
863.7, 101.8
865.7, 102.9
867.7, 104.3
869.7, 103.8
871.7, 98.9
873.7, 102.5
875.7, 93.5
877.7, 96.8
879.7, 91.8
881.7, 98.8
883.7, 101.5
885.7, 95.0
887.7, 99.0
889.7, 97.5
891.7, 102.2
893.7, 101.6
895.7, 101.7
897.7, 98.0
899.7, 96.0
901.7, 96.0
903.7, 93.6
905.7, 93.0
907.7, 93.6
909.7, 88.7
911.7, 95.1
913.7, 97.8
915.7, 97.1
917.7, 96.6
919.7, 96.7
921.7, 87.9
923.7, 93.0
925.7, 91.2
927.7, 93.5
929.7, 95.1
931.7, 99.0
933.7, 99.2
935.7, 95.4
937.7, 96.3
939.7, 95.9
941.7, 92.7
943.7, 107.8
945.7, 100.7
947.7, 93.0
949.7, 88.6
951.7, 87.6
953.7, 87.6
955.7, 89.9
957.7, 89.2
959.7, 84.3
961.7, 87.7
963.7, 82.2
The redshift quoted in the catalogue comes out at 0.14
